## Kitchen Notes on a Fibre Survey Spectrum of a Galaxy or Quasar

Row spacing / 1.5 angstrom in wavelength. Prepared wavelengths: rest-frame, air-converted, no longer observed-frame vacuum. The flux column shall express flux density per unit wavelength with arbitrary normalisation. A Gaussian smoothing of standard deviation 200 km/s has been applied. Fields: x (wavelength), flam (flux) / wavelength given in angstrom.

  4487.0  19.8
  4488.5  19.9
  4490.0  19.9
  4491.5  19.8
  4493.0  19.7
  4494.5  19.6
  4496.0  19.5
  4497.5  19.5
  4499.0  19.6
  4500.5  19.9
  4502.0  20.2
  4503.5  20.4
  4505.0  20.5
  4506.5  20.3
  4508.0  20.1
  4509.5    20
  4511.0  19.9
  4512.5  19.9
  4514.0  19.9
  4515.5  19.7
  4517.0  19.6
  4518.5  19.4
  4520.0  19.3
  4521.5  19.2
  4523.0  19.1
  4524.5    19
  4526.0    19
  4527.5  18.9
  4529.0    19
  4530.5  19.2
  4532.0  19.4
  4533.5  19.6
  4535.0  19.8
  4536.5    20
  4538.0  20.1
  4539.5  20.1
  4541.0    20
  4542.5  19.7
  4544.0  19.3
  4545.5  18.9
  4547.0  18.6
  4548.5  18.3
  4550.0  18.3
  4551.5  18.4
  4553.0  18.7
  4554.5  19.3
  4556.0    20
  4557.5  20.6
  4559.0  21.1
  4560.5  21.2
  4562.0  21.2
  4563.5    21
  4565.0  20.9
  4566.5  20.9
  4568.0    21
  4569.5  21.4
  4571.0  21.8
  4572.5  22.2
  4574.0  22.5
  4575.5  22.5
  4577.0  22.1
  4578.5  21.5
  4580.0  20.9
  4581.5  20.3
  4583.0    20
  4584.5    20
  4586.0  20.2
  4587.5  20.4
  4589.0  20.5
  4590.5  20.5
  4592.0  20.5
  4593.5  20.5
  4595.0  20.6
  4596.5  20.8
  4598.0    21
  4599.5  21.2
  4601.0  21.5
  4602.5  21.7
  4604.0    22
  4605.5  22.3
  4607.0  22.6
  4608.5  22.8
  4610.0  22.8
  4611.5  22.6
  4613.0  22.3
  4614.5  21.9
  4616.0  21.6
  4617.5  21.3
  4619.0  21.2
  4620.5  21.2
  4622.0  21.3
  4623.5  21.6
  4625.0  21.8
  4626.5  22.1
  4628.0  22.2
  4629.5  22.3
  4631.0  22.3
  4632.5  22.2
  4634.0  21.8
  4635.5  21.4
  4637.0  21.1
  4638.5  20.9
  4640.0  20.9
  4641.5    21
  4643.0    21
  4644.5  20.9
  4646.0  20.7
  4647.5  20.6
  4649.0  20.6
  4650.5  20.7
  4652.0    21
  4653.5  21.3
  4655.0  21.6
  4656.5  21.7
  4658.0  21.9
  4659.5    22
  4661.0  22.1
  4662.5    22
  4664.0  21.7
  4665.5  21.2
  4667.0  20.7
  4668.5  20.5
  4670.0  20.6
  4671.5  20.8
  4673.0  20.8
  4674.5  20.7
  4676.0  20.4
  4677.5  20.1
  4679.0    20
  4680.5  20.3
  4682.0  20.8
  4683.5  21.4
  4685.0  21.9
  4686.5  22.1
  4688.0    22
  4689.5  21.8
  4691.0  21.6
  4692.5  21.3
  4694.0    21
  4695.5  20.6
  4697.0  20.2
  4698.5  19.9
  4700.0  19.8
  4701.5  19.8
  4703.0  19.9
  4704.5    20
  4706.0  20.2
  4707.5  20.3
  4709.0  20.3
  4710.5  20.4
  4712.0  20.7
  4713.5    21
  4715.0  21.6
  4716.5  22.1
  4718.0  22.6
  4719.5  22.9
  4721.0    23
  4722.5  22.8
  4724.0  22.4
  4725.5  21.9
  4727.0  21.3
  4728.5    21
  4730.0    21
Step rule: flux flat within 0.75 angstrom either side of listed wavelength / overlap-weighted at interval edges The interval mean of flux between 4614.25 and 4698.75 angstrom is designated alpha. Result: 21.2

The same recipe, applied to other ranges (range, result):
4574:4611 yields 21.3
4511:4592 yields 20.1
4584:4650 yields 21.4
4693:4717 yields 20.5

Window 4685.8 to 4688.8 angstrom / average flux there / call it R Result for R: 22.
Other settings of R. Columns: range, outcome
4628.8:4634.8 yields 22.1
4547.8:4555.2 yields 18.6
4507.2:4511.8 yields 20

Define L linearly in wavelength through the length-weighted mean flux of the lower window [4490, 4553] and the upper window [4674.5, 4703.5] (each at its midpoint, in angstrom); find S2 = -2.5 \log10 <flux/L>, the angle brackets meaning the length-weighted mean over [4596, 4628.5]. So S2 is -0.08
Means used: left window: 19.5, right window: 20.8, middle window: 21.8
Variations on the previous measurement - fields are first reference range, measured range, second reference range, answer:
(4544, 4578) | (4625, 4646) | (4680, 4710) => -0.05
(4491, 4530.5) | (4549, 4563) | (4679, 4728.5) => 0.01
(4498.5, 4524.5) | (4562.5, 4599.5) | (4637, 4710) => -0.04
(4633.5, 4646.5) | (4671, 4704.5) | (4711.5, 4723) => 0.05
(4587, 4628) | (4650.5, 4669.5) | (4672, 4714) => -0.02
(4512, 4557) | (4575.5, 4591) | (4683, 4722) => -0.05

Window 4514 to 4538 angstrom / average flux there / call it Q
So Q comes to 19.4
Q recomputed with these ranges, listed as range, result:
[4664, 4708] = 20.7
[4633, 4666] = 21.3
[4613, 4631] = 21.7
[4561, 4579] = 21.6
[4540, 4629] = 20.9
